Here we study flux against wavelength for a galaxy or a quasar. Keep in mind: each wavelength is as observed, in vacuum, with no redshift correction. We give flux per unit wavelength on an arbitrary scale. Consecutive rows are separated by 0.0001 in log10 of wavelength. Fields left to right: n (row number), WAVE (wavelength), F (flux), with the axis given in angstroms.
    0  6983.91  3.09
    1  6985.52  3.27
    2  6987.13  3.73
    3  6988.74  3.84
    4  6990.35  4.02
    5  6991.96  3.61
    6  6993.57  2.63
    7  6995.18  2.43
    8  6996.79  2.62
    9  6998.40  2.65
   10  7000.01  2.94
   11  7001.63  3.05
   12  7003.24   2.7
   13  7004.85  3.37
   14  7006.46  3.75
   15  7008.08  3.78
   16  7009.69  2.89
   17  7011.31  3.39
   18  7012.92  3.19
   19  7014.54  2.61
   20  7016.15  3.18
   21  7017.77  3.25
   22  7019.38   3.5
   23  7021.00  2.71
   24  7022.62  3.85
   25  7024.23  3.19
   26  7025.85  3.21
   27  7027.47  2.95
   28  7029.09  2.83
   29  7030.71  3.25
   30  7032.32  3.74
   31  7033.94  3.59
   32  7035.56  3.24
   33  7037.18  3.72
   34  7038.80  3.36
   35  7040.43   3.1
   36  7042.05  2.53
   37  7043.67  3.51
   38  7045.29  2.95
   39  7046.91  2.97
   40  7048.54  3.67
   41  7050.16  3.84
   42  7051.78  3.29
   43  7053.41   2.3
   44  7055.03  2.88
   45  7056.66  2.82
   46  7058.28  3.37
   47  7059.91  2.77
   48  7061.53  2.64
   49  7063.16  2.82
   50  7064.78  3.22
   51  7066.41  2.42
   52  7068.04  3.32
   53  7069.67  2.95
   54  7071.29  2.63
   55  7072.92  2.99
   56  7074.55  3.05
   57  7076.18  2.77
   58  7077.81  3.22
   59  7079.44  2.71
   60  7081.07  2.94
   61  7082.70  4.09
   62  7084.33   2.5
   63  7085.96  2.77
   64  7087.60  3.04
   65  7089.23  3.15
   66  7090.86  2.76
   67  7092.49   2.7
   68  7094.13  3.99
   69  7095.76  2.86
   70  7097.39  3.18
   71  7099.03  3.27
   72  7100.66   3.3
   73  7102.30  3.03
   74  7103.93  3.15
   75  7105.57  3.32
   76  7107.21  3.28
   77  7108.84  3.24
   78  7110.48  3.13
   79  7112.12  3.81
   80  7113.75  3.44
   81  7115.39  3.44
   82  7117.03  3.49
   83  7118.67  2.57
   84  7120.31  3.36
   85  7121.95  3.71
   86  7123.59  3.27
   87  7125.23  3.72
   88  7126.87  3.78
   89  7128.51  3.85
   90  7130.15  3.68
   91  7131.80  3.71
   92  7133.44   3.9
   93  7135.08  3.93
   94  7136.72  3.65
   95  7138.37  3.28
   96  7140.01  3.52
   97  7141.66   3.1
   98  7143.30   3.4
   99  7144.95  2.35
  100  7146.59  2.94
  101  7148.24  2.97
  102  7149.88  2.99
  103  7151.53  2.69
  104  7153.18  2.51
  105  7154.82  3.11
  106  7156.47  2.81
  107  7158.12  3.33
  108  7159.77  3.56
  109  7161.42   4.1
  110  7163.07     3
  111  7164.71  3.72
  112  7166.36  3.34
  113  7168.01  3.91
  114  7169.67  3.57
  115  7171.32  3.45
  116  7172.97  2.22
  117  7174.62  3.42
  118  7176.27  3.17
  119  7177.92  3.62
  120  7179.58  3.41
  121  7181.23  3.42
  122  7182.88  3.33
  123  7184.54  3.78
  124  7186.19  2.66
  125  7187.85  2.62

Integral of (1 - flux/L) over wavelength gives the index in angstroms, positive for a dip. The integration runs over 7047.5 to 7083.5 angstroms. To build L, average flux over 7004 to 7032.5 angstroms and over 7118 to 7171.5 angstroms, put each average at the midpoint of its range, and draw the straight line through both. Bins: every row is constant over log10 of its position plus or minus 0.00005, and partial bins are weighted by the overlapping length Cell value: 2.8 angstroms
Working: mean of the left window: 3.25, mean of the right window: 3.36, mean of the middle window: 3.03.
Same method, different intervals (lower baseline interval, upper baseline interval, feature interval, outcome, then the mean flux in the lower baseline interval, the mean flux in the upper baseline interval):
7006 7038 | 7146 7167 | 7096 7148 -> -2.89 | 3.29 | 3.16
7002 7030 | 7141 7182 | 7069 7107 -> 1.62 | 3.19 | 3.21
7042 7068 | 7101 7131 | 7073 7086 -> 0.64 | 3.02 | 3.4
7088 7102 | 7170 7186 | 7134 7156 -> 0.82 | 3.14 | 3.3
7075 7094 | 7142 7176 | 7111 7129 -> -2.32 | 3.01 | 3.17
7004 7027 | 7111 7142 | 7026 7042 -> 0.23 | 3.27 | 3.54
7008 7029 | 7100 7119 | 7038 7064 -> 1.31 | 3.17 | 3.28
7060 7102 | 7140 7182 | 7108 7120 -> -0.83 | 3.01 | 3.21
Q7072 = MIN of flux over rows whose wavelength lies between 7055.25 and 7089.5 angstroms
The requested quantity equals 2.42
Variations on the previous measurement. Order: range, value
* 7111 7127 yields 2.57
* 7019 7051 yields 2.53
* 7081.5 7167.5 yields 2.35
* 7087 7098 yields 2.7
